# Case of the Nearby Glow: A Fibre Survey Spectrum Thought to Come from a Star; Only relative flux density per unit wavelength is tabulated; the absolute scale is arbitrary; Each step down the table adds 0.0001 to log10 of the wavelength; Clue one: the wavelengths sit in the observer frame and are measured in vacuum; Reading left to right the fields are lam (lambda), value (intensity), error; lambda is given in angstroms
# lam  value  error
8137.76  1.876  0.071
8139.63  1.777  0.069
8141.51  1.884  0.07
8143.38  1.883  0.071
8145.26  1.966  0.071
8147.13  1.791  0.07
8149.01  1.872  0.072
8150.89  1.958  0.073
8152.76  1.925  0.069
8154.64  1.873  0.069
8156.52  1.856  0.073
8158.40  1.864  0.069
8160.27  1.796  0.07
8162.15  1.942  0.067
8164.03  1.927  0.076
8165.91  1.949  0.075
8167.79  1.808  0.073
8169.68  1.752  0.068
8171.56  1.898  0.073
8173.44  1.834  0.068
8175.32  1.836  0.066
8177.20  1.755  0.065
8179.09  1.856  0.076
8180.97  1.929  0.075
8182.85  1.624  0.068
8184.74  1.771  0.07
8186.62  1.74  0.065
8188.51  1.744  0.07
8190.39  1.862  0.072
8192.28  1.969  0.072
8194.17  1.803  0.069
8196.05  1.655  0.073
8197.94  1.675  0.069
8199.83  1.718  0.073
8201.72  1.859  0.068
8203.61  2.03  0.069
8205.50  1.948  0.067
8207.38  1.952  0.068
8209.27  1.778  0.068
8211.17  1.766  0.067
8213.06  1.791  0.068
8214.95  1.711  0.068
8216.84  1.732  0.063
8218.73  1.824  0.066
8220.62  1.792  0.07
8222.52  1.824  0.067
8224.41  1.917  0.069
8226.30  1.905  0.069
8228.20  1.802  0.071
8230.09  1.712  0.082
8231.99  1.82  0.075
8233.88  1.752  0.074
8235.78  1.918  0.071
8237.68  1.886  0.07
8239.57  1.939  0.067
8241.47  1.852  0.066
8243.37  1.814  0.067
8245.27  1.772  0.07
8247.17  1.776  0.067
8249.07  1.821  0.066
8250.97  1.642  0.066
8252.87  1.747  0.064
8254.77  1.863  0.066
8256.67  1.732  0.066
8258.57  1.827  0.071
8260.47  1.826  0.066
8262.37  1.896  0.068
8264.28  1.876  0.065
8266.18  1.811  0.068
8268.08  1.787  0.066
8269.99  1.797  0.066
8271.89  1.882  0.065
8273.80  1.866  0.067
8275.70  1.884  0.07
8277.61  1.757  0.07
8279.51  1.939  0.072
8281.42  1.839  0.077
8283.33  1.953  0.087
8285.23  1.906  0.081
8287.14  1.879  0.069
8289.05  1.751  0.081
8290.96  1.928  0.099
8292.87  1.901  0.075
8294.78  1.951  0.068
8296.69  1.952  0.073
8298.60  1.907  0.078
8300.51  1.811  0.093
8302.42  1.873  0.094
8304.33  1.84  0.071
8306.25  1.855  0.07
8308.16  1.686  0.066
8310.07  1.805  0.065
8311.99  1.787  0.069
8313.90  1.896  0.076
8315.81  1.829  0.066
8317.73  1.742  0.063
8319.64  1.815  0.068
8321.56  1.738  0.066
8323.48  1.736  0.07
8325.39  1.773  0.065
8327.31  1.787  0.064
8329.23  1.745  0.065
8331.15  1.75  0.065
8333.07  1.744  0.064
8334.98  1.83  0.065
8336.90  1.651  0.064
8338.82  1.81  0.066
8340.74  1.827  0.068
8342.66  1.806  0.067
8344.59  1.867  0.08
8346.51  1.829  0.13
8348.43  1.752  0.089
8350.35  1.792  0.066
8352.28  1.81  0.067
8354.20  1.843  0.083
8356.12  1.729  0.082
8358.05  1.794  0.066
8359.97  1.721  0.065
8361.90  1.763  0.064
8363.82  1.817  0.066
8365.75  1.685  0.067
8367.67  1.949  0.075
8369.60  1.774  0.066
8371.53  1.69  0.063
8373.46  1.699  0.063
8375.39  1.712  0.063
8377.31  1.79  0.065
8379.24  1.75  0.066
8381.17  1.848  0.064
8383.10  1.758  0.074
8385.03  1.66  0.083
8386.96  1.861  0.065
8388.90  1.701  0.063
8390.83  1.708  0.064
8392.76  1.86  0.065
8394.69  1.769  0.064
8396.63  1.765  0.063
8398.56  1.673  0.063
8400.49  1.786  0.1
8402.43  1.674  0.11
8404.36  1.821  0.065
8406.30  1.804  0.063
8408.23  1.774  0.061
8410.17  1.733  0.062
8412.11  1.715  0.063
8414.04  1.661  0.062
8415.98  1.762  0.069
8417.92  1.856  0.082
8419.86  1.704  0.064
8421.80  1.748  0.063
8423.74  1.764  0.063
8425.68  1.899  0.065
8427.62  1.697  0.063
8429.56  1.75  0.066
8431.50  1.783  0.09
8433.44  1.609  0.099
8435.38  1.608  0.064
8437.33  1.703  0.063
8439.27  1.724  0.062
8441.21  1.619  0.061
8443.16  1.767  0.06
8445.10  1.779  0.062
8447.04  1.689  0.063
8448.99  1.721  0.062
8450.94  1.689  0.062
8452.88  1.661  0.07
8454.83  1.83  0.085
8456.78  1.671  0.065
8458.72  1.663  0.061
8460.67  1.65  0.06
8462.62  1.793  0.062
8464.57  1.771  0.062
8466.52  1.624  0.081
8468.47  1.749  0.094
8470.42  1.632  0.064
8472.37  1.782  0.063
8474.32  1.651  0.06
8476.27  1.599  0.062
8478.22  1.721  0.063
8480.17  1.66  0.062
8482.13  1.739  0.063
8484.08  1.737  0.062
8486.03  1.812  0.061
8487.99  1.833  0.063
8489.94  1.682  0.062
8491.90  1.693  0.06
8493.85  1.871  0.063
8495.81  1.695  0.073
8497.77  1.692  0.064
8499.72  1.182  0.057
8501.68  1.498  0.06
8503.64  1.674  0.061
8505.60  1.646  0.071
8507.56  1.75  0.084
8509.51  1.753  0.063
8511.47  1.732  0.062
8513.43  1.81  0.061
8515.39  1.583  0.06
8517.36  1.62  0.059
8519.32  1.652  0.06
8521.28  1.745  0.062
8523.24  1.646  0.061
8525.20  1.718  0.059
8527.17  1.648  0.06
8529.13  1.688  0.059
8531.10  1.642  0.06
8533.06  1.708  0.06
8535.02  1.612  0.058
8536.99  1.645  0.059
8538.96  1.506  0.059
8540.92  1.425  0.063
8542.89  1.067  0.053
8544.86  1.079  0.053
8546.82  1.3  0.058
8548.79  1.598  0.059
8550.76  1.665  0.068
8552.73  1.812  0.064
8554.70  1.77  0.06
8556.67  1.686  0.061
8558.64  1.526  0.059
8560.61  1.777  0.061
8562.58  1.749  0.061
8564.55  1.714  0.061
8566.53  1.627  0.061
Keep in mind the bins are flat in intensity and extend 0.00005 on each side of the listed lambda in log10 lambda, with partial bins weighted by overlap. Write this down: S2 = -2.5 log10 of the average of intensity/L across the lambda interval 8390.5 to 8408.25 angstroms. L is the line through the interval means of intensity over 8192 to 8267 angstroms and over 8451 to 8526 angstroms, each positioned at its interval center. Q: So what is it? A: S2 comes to -0.020 mag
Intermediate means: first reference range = 1.82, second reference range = 1.69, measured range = 1.77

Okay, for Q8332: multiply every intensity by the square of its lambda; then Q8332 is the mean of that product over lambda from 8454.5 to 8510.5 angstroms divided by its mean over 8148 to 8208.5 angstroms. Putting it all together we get 0.99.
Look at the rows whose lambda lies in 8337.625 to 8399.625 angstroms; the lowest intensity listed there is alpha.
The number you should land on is 1.66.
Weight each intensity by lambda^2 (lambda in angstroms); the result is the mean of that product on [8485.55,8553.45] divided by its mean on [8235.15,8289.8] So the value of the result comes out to 0.94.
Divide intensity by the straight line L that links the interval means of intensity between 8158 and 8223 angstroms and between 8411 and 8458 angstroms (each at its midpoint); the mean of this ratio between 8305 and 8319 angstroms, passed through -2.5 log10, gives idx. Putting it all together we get -0.017 mag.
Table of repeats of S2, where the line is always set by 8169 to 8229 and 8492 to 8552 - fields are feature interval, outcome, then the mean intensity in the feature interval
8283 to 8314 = -0.068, 1.86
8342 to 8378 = -0.046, 1.78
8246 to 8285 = -0.035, 1.83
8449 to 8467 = -0.044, 1.71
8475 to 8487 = -0.056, 1.71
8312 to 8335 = -0.031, 1.78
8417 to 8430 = -0.070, 1.77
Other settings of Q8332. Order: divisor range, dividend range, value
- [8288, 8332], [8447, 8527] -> 0.97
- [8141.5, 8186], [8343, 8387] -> 1.01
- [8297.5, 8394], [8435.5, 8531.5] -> 0.98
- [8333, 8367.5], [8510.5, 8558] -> 0.93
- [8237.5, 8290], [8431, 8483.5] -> 0.97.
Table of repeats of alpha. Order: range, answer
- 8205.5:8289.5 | 1.642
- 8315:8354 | 1.651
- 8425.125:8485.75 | 1.599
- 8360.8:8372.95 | 1.685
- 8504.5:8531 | 1.583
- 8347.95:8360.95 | 1.721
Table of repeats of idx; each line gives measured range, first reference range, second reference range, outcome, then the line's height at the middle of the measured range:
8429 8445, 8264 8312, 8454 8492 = 0.03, 1.74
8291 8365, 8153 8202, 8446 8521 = -0.03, 1.76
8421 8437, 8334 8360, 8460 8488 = 0.01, 1.74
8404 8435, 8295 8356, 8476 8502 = -0.01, 1.73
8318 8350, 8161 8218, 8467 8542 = -0.02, 1.75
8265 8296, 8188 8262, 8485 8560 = -0.05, 1.78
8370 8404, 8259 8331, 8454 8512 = 0.01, 1.77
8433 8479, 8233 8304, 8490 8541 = 0.00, 1.7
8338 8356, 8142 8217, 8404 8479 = -0.03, 1.76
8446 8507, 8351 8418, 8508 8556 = -0.02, 1.66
